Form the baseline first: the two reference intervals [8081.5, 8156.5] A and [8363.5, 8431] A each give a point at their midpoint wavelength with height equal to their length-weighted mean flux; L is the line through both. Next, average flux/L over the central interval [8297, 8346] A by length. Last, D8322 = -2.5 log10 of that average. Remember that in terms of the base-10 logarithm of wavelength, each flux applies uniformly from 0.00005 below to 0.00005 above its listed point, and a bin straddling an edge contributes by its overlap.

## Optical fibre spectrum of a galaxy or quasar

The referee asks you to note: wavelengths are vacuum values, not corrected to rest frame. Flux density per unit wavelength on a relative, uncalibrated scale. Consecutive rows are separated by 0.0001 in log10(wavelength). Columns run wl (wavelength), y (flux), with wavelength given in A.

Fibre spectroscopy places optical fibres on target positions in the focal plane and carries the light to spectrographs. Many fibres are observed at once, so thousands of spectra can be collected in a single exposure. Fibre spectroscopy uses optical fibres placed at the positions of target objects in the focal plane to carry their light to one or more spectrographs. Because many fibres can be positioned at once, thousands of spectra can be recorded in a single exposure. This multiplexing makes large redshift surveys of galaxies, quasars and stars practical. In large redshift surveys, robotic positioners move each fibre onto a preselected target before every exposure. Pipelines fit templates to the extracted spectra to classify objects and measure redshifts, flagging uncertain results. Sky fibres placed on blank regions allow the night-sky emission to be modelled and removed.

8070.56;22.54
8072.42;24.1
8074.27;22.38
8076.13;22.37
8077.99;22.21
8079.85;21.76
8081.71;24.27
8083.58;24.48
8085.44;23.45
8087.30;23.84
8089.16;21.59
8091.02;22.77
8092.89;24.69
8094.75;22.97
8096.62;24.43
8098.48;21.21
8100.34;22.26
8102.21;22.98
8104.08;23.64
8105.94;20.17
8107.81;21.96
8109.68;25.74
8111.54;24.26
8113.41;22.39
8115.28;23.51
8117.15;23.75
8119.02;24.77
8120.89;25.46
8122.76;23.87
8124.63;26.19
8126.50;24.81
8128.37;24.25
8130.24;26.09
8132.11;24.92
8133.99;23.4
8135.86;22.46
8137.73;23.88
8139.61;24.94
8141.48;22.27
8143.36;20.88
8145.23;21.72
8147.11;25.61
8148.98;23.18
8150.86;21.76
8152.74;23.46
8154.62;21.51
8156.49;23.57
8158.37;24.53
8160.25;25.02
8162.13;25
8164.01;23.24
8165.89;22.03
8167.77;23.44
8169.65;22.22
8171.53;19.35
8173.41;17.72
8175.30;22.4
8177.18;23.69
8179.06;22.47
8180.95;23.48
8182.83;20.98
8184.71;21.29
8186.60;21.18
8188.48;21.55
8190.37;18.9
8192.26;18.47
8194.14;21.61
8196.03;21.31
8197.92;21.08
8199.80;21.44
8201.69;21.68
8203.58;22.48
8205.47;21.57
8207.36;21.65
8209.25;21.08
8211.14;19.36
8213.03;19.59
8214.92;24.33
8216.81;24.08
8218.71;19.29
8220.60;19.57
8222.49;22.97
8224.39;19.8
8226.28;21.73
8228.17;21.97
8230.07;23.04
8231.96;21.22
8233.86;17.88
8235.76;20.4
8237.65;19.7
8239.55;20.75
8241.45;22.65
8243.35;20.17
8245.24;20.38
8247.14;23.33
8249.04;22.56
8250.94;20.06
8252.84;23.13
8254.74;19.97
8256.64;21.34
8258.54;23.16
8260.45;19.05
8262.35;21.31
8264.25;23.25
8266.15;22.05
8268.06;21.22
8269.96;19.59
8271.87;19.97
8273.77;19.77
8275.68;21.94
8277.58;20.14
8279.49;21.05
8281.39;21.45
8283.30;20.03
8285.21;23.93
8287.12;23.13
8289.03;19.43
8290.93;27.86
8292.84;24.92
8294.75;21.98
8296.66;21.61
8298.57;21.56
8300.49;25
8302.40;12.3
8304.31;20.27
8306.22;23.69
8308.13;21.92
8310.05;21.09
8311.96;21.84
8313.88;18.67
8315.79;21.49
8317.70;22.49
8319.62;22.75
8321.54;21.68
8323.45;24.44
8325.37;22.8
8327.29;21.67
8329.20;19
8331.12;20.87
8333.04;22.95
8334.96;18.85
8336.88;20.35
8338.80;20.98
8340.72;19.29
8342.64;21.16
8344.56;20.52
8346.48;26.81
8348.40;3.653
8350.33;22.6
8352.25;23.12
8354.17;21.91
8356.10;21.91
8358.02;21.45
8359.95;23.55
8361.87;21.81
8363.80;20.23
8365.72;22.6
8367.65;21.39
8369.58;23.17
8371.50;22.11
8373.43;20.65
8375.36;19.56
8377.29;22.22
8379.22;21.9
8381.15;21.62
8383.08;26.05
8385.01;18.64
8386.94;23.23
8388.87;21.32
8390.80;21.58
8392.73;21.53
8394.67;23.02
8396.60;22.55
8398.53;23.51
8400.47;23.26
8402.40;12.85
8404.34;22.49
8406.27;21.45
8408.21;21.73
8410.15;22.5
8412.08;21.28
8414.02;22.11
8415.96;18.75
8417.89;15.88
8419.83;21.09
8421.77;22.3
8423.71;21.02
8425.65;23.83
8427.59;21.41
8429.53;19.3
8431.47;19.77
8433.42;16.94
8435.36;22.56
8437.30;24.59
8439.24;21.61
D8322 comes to 0.039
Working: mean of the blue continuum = 23.5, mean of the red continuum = 21.4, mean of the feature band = 21.2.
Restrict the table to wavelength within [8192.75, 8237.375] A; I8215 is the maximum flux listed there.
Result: 24.33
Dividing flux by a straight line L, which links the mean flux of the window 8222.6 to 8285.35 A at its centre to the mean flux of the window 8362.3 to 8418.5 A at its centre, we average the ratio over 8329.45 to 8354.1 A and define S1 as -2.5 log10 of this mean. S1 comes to 0.06 mag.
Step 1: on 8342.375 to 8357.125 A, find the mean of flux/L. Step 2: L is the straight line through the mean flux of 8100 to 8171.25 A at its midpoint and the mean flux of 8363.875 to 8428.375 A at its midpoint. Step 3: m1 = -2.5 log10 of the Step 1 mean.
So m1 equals 0.09 mag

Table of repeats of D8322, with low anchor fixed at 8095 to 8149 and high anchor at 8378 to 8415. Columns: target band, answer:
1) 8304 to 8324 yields 0.022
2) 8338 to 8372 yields 0.050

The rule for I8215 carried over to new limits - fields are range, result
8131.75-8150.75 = 25.61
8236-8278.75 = 23.33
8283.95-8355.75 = 27.86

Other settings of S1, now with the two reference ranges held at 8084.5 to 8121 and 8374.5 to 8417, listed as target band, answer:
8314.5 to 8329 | -0.014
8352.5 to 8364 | -0.013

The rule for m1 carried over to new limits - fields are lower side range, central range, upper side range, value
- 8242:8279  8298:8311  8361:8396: 0.03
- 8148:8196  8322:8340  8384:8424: 0.00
